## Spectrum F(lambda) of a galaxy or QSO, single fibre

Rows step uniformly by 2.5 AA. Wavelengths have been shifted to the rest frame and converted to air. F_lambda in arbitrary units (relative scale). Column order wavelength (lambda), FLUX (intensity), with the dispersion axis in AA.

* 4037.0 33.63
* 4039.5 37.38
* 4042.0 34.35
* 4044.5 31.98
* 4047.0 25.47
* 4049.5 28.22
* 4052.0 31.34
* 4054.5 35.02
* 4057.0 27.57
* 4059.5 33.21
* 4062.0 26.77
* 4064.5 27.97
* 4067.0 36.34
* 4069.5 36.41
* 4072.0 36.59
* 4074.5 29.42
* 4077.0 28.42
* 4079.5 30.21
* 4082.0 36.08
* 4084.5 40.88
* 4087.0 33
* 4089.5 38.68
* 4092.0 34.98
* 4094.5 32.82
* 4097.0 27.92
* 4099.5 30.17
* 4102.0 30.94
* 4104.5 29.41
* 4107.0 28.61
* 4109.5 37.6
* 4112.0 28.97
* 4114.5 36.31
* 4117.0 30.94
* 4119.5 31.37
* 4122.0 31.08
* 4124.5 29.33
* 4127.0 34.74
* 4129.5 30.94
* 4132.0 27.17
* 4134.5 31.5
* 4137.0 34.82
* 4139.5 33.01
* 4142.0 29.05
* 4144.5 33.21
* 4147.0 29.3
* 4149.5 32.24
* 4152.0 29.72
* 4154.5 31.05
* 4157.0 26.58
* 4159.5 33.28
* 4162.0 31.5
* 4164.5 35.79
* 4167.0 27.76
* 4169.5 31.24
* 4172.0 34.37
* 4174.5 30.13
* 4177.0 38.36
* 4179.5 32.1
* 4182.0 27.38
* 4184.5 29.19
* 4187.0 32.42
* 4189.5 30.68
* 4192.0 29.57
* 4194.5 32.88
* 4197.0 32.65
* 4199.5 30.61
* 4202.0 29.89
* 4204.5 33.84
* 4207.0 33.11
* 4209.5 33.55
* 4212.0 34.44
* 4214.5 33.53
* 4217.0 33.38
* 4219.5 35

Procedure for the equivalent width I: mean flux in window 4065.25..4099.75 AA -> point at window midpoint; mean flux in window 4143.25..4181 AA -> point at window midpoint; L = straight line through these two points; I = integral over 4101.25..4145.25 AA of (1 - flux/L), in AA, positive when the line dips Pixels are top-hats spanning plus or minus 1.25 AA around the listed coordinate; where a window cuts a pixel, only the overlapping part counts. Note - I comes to 1.5 AA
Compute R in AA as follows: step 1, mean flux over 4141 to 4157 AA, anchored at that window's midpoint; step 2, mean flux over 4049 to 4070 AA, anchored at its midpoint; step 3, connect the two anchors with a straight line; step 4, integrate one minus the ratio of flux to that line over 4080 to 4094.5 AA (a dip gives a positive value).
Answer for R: -2.3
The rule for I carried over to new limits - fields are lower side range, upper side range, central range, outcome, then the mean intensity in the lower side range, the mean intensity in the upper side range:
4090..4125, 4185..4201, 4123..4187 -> 0.2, 31.7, 31.3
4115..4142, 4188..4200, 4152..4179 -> -0.4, 31.5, 31.3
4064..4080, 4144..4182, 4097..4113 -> 0.7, 32.5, 31.6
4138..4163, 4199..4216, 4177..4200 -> 0.7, 30.9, 32.8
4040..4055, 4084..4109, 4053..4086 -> -0.9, 31.2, 32.6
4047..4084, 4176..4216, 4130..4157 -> 0.9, 31.7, 32.1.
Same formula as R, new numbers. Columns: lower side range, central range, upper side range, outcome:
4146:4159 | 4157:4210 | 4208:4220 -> 0.3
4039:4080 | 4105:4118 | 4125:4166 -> -0.4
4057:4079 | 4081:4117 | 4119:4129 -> -1.8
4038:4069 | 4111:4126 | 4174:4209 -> 0.1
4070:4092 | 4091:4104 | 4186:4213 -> 1.1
